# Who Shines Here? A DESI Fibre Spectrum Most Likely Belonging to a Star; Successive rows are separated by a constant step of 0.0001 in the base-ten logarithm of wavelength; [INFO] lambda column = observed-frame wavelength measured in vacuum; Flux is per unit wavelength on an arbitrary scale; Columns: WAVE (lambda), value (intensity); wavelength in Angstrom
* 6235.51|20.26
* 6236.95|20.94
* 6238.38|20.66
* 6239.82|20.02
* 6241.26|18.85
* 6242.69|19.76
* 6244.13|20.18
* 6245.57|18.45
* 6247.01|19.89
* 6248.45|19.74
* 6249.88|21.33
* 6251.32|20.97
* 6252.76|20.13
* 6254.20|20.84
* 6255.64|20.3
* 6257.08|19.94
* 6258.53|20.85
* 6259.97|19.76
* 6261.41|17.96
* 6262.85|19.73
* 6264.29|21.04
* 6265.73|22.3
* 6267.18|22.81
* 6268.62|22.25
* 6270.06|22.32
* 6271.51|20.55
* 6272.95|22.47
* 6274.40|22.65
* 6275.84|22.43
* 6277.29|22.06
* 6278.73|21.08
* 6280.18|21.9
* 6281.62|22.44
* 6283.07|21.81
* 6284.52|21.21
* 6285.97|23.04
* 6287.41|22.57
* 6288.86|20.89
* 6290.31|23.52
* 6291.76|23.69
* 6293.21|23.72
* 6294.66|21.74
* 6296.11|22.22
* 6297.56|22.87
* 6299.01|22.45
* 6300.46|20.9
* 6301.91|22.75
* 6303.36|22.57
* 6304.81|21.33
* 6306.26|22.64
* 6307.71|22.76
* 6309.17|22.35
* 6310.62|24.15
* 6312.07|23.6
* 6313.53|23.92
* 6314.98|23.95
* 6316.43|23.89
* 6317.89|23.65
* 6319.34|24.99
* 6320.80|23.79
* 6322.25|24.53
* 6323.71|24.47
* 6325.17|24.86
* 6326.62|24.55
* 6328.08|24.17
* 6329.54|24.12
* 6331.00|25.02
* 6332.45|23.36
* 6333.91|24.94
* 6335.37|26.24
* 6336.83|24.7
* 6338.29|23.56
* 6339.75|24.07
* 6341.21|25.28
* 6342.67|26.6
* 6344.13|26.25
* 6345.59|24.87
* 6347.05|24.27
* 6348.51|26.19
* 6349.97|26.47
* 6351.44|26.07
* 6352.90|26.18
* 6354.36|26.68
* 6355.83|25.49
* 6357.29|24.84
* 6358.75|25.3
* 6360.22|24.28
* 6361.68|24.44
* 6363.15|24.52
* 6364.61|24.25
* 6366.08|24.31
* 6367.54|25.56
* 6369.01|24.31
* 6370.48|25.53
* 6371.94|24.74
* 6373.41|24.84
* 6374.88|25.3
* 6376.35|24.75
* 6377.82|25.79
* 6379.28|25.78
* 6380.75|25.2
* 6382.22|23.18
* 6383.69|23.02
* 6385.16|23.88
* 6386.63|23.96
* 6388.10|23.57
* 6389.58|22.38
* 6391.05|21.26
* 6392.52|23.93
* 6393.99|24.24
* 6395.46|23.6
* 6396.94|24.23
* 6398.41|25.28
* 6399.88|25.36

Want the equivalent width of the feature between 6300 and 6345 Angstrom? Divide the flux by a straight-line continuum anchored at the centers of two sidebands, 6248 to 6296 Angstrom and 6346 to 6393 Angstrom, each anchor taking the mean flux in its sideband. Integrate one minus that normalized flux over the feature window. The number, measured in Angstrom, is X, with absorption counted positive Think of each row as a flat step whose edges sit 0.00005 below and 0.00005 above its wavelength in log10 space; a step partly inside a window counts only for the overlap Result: -1.6 Angstrom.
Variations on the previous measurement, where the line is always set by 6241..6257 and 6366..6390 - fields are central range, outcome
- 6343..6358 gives -1.4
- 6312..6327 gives -1.1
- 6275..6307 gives -1.1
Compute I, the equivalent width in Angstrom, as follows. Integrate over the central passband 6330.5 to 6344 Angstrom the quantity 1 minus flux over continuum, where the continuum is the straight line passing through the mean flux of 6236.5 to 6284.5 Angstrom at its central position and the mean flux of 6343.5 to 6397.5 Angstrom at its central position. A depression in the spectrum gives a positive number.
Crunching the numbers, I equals -0.8 Angstrom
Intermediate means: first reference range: 20.9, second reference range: 24.7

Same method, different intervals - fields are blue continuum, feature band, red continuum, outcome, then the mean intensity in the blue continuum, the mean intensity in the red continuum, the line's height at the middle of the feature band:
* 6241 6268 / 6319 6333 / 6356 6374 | -0.72 Angstrom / 20.3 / 24.8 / 23.2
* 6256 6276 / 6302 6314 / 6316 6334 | 0.27 Angstrom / 21.2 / 24.3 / 23.4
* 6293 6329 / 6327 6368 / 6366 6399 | -2.16 Angstrom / 23.3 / 24.3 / 23.8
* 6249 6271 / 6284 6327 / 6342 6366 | -0.15 Angstrom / 20.8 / 25.4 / 23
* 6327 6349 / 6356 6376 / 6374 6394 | -0.37 Angstrom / 24.9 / 24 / 24.4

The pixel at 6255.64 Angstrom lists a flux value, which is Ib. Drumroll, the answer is 20.3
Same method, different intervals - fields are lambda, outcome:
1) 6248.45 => 19.74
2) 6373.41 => 24.84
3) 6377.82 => 25.79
